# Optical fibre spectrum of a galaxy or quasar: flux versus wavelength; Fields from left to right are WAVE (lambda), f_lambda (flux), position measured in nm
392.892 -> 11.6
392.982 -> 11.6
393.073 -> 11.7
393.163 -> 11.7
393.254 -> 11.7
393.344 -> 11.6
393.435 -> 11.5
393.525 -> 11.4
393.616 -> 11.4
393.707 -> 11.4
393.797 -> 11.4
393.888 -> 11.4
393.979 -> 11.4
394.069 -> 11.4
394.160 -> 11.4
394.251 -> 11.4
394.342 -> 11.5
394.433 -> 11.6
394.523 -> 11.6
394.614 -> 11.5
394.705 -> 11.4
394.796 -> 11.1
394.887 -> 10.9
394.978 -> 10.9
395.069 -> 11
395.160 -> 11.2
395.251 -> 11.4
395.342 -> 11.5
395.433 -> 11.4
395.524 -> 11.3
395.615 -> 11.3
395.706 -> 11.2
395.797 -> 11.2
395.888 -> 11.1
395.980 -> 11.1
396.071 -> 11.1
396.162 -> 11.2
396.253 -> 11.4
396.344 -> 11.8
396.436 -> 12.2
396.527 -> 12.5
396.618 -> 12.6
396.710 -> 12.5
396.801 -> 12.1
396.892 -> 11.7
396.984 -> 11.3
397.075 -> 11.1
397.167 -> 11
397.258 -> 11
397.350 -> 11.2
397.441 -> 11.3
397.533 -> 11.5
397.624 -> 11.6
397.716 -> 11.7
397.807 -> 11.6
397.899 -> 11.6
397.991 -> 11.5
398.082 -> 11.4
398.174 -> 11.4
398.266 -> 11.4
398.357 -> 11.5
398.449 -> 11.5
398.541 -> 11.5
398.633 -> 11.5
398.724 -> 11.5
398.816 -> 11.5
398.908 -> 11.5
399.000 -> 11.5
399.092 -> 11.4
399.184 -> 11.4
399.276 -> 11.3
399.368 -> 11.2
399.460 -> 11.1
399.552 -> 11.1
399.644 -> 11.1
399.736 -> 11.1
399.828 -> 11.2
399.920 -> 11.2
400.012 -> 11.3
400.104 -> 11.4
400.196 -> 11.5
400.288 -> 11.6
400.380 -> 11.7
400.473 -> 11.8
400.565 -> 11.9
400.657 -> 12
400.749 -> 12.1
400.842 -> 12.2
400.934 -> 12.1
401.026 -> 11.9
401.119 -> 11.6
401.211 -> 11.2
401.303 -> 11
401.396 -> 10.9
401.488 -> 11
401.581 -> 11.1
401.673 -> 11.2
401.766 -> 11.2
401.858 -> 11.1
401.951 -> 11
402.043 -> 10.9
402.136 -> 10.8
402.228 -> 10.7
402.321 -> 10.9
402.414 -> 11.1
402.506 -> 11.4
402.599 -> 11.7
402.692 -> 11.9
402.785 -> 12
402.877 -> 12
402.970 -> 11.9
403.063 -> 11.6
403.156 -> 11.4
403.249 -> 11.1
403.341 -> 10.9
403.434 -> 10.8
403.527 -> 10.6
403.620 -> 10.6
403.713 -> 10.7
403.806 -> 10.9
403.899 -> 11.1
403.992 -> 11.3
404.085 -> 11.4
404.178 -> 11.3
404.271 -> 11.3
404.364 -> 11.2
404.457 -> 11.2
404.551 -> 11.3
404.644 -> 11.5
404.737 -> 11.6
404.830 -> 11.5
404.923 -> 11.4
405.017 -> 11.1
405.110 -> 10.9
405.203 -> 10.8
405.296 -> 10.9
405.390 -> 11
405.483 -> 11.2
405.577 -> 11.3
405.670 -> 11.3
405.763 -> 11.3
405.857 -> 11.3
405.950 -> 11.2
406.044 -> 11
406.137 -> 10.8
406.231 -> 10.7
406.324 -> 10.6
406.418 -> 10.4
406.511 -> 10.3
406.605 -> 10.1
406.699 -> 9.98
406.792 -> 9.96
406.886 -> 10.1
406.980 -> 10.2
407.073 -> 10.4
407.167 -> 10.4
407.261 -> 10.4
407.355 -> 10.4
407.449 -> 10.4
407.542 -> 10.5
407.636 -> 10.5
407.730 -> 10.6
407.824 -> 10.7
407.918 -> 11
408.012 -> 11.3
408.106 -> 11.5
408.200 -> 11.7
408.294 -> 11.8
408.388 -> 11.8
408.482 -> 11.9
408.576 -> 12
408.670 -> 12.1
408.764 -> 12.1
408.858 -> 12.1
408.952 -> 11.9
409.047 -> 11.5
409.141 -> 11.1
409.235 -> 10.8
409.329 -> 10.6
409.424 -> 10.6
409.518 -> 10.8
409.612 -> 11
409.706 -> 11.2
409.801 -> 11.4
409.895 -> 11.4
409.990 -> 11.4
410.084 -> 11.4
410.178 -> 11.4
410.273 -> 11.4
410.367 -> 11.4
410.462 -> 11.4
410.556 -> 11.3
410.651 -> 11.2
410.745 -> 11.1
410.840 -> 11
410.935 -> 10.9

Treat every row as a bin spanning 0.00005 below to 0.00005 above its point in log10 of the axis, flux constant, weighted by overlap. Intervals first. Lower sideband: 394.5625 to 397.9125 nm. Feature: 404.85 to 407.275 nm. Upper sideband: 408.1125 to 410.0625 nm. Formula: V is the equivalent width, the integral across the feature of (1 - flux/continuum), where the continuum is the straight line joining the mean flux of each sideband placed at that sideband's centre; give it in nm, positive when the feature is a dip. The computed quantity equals 0.15 nm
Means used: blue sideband 11.4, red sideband 11.5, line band 10.7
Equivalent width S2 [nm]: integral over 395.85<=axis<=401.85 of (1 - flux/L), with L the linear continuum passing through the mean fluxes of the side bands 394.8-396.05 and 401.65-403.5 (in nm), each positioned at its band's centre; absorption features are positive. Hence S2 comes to -0.14 nm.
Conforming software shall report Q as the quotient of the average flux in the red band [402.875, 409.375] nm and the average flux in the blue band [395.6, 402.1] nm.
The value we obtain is 0.97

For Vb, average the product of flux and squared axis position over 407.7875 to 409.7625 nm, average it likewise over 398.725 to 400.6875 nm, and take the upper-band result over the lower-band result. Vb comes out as 1.05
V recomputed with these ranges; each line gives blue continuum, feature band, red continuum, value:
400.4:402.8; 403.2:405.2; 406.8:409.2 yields 0.03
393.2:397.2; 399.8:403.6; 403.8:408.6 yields -0.07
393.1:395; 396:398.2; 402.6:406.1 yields -0.04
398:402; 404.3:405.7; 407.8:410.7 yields 0.02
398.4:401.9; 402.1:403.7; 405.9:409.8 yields 0.00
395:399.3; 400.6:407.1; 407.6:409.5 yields 0.17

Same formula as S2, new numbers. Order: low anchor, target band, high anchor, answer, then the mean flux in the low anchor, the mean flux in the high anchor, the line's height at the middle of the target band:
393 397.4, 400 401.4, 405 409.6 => -0.05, 11.5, 11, 11.2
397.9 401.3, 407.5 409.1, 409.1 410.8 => -0.04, 11.5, 11.2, 11.2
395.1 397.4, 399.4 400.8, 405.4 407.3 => -0.04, 11.5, 10.7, 11.2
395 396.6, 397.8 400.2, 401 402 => -0.02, 11.4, 11.2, 11.3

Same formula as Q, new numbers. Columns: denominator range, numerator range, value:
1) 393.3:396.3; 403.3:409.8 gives 0.97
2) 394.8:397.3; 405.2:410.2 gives 0.96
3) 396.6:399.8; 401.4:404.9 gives 0.98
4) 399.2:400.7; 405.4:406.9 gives 0.94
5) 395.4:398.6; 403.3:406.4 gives 0.96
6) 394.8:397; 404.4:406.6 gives 0.96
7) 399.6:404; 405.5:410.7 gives 0.98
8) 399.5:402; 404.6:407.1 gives 0.95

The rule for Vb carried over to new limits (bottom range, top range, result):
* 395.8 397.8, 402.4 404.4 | 1.01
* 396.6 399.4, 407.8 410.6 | 1.05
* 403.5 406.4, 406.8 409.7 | 1.01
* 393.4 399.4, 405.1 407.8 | 0.98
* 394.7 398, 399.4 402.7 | 1.02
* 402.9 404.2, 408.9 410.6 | 1.04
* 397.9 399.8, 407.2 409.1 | 1.04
